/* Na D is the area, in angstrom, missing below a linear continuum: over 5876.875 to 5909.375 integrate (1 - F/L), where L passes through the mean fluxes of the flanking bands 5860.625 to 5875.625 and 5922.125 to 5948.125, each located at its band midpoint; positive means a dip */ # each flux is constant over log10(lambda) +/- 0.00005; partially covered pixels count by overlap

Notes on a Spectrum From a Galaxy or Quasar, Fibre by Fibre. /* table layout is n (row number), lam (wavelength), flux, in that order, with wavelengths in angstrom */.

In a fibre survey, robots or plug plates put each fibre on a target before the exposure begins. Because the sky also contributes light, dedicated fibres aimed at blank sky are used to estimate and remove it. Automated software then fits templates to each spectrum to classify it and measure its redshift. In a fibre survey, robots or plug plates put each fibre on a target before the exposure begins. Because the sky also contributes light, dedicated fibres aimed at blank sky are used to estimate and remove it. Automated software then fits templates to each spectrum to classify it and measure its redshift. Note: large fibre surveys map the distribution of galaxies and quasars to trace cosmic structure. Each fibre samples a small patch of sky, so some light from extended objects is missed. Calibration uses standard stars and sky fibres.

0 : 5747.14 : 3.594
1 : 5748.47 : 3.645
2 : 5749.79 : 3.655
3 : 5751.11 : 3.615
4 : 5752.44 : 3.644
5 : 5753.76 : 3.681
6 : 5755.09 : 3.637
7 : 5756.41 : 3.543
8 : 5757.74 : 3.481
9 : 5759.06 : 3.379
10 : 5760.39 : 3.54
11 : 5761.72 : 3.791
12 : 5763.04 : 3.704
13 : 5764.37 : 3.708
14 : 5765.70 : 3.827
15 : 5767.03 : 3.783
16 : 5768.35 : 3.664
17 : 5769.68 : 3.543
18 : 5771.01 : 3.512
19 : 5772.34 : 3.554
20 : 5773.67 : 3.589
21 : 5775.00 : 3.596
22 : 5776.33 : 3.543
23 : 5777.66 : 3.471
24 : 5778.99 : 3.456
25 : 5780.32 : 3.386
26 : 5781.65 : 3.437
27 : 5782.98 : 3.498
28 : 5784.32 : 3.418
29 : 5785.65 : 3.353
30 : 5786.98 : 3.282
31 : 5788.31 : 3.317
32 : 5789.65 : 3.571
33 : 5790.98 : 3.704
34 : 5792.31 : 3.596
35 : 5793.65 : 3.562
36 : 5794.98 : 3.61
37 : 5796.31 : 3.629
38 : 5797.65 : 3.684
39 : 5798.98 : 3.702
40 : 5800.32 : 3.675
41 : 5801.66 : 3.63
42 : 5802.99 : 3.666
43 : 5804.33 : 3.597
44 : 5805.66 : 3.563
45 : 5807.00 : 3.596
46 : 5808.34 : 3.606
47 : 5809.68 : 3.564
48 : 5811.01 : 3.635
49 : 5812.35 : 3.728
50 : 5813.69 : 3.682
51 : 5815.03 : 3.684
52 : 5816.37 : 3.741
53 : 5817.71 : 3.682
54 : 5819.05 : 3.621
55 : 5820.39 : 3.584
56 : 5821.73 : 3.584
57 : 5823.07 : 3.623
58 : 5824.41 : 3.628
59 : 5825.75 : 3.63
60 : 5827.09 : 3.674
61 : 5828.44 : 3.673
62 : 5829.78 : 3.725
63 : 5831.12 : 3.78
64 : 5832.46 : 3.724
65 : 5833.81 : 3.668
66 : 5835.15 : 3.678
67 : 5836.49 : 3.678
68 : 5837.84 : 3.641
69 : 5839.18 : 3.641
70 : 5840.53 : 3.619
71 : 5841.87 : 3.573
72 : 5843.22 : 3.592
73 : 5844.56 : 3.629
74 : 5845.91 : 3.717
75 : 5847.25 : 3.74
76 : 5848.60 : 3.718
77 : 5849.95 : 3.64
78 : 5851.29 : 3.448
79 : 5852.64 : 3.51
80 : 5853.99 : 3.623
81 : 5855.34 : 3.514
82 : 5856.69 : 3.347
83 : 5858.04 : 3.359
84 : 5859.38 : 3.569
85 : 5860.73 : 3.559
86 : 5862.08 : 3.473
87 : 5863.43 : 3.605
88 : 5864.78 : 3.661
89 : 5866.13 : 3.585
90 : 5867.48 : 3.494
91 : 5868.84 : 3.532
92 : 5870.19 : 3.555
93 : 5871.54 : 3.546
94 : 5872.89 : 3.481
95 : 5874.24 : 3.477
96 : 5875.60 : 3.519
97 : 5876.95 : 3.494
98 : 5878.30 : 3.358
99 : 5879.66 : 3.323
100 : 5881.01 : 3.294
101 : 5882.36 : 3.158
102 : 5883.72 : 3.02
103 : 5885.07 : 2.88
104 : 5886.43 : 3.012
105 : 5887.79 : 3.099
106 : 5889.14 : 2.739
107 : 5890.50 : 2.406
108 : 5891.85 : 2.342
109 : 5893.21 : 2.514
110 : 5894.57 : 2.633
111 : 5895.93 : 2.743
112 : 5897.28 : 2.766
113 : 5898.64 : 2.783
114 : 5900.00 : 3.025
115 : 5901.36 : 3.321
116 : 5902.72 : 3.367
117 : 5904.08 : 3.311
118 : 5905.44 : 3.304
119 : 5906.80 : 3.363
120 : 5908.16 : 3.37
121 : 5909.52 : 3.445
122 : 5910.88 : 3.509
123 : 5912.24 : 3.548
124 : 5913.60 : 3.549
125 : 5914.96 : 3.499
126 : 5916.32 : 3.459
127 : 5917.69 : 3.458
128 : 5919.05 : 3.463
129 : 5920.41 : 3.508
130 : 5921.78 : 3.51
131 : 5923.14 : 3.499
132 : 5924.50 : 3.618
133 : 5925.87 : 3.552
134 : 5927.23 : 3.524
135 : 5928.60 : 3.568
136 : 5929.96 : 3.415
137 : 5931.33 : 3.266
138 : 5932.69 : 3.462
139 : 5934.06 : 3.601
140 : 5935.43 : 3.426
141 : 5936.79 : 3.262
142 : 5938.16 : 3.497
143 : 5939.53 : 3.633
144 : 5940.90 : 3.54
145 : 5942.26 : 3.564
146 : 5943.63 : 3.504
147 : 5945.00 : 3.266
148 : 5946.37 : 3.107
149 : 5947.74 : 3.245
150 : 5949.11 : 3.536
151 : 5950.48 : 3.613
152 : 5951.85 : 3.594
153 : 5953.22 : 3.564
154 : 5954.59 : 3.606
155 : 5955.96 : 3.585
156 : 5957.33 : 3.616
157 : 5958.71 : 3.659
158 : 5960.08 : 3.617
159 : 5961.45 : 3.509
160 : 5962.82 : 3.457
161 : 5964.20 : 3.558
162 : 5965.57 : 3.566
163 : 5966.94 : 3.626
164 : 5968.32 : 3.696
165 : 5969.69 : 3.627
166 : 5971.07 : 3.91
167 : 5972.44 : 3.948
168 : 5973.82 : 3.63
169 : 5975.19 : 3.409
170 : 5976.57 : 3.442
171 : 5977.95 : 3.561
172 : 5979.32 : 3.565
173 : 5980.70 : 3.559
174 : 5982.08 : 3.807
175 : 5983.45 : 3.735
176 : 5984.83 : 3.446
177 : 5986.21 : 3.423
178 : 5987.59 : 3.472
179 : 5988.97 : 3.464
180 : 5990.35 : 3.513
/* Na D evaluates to 4.5 angstrom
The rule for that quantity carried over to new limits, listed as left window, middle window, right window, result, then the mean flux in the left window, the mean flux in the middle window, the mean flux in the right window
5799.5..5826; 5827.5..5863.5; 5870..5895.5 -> -2.5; 3.64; 3.61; 3.08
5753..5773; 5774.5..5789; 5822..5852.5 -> 0.8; 3.62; 3.43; 3.65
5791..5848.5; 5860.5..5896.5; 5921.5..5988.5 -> 4.0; 3.65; 3.2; 3.54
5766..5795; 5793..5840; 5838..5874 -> -1.4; 3.52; 3.65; 3.57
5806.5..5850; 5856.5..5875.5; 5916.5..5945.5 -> 0.4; 3.66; 3.52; 3.48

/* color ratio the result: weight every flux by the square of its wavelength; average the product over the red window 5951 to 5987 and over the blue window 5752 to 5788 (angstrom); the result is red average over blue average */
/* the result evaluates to 1.1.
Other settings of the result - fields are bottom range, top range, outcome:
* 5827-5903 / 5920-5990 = 1.08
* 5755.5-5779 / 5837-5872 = 1.02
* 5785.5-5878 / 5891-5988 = 0.99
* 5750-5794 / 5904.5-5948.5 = 1.02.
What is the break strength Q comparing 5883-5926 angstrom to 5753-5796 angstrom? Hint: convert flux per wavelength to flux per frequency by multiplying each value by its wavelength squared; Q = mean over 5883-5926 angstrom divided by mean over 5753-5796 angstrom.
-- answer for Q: 0.93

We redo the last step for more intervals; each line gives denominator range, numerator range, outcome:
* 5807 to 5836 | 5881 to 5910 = 0.84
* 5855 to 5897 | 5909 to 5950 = 1.09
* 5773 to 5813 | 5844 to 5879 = 1.02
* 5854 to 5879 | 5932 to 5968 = 1.03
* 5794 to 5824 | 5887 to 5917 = 0.88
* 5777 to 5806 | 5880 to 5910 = 0.88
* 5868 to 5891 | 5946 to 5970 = 1.13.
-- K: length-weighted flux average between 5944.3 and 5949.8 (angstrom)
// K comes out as 3.29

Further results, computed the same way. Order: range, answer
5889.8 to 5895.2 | 2.47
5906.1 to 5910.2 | 3.39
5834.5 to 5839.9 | 3.66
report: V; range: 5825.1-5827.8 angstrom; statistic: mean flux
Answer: 3.64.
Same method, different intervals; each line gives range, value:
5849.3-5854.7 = 3.55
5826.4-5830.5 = 3.69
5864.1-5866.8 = 3.62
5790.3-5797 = 3.62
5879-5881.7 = 3.32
